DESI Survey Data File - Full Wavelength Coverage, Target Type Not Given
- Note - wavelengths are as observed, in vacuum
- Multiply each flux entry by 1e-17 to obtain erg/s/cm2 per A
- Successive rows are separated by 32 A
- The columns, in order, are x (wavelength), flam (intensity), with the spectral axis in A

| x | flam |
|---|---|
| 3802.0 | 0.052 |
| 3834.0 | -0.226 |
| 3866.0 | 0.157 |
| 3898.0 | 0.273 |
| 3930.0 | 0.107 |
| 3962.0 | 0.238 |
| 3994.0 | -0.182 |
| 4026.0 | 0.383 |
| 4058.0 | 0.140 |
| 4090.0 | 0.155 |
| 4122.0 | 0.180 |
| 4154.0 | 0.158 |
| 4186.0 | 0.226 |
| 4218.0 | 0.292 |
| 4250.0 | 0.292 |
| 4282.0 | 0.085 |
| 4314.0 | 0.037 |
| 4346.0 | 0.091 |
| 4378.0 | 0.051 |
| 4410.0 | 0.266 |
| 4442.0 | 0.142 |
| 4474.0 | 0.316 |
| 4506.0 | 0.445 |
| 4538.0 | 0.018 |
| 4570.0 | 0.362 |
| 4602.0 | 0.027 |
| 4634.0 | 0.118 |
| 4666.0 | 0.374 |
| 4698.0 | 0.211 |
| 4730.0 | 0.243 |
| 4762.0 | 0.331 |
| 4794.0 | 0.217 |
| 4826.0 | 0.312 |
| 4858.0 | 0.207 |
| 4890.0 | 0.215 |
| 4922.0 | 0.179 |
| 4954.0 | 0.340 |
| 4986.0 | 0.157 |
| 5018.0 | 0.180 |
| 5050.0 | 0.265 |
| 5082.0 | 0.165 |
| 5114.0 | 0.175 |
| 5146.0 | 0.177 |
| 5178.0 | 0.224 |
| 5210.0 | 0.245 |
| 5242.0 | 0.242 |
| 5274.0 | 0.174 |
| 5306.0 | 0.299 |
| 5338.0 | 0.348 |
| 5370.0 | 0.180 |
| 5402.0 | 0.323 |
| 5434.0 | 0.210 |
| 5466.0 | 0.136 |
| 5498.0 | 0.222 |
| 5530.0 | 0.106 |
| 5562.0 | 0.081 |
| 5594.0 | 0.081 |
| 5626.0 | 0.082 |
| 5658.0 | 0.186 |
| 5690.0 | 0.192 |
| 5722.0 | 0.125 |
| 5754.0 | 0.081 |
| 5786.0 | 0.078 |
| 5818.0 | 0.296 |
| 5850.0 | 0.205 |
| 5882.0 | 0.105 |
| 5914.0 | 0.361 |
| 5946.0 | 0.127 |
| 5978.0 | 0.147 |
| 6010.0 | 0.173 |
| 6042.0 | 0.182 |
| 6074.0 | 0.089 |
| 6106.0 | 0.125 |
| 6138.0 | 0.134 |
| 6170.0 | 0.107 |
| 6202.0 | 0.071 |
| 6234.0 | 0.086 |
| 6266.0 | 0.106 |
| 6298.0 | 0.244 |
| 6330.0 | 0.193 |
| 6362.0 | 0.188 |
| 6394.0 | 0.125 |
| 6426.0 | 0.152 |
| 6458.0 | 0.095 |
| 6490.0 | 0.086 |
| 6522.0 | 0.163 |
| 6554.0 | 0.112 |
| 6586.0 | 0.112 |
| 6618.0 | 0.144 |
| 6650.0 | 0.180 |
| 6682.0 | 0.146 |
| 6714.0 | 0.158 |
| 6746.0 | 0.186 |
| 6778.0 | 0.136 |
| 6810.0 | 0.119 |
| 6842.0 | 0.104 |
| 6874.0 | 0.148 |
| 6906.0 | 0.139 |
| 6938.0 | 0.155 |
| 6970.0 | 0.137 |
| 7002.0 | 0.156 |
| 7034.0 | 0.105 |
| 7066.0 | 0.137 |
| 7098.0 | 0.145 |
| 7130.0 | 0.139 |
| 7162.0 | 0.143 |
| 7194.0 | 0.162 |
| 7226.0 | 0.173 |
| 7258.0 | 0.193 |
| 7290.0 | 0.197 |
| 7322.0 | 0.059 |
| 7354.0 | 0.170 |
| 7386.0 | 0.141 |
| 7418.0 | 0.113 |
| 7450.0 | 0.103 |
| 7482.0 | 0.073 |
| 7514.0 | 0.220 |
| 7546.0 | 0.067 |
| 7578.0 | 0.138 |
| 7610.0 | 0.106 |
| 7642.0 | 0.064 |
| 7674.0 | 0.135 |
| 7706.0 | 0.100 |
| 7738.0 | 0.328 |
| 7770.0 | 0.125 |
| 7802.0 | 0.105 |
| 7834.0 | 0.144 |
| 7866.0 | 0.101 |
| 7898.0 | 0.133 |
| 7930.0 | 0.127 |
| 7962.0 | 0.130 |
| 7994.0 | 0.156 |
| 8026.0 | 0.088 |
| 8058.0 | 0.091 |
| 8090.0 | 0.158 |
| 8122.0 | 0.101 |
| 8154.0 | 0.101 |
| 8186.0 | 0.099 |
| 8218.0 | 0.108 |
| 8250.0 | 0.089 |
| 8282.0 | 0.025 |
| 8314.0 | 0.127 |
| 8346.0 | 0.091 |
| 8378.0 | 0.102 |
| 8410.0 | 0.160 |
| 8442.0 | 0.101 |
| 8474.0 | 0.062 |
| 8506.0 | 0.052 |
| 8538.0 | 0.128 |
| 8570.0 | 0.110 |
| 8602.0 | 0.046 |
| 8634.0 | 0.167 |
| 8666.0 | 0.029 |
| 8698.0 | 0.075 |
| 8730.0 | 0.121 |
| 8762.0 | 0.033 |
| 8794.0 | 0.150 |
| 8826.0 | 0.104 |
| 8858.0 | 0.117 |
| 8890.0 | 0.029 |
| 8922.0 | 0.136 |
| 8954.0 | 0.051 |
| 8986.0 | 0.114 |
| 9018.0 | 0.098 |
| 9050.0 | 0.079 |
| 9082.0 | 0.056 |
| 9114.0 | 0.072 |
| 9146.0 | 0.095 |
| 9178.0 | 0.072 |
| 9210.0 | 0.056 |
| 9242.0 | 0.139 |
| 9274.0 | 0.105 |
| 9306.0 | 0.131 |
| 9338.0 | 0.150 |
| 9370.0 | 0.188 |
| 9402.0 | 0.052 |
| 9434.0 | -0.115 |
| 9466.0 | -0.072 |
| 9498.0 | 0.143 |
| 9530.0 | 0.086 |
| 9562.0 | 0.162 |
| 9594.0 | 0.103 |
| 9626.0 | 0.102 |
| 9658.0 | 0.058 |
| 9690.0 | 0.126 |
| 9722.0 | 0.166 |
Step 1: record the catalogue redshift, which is 0.18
